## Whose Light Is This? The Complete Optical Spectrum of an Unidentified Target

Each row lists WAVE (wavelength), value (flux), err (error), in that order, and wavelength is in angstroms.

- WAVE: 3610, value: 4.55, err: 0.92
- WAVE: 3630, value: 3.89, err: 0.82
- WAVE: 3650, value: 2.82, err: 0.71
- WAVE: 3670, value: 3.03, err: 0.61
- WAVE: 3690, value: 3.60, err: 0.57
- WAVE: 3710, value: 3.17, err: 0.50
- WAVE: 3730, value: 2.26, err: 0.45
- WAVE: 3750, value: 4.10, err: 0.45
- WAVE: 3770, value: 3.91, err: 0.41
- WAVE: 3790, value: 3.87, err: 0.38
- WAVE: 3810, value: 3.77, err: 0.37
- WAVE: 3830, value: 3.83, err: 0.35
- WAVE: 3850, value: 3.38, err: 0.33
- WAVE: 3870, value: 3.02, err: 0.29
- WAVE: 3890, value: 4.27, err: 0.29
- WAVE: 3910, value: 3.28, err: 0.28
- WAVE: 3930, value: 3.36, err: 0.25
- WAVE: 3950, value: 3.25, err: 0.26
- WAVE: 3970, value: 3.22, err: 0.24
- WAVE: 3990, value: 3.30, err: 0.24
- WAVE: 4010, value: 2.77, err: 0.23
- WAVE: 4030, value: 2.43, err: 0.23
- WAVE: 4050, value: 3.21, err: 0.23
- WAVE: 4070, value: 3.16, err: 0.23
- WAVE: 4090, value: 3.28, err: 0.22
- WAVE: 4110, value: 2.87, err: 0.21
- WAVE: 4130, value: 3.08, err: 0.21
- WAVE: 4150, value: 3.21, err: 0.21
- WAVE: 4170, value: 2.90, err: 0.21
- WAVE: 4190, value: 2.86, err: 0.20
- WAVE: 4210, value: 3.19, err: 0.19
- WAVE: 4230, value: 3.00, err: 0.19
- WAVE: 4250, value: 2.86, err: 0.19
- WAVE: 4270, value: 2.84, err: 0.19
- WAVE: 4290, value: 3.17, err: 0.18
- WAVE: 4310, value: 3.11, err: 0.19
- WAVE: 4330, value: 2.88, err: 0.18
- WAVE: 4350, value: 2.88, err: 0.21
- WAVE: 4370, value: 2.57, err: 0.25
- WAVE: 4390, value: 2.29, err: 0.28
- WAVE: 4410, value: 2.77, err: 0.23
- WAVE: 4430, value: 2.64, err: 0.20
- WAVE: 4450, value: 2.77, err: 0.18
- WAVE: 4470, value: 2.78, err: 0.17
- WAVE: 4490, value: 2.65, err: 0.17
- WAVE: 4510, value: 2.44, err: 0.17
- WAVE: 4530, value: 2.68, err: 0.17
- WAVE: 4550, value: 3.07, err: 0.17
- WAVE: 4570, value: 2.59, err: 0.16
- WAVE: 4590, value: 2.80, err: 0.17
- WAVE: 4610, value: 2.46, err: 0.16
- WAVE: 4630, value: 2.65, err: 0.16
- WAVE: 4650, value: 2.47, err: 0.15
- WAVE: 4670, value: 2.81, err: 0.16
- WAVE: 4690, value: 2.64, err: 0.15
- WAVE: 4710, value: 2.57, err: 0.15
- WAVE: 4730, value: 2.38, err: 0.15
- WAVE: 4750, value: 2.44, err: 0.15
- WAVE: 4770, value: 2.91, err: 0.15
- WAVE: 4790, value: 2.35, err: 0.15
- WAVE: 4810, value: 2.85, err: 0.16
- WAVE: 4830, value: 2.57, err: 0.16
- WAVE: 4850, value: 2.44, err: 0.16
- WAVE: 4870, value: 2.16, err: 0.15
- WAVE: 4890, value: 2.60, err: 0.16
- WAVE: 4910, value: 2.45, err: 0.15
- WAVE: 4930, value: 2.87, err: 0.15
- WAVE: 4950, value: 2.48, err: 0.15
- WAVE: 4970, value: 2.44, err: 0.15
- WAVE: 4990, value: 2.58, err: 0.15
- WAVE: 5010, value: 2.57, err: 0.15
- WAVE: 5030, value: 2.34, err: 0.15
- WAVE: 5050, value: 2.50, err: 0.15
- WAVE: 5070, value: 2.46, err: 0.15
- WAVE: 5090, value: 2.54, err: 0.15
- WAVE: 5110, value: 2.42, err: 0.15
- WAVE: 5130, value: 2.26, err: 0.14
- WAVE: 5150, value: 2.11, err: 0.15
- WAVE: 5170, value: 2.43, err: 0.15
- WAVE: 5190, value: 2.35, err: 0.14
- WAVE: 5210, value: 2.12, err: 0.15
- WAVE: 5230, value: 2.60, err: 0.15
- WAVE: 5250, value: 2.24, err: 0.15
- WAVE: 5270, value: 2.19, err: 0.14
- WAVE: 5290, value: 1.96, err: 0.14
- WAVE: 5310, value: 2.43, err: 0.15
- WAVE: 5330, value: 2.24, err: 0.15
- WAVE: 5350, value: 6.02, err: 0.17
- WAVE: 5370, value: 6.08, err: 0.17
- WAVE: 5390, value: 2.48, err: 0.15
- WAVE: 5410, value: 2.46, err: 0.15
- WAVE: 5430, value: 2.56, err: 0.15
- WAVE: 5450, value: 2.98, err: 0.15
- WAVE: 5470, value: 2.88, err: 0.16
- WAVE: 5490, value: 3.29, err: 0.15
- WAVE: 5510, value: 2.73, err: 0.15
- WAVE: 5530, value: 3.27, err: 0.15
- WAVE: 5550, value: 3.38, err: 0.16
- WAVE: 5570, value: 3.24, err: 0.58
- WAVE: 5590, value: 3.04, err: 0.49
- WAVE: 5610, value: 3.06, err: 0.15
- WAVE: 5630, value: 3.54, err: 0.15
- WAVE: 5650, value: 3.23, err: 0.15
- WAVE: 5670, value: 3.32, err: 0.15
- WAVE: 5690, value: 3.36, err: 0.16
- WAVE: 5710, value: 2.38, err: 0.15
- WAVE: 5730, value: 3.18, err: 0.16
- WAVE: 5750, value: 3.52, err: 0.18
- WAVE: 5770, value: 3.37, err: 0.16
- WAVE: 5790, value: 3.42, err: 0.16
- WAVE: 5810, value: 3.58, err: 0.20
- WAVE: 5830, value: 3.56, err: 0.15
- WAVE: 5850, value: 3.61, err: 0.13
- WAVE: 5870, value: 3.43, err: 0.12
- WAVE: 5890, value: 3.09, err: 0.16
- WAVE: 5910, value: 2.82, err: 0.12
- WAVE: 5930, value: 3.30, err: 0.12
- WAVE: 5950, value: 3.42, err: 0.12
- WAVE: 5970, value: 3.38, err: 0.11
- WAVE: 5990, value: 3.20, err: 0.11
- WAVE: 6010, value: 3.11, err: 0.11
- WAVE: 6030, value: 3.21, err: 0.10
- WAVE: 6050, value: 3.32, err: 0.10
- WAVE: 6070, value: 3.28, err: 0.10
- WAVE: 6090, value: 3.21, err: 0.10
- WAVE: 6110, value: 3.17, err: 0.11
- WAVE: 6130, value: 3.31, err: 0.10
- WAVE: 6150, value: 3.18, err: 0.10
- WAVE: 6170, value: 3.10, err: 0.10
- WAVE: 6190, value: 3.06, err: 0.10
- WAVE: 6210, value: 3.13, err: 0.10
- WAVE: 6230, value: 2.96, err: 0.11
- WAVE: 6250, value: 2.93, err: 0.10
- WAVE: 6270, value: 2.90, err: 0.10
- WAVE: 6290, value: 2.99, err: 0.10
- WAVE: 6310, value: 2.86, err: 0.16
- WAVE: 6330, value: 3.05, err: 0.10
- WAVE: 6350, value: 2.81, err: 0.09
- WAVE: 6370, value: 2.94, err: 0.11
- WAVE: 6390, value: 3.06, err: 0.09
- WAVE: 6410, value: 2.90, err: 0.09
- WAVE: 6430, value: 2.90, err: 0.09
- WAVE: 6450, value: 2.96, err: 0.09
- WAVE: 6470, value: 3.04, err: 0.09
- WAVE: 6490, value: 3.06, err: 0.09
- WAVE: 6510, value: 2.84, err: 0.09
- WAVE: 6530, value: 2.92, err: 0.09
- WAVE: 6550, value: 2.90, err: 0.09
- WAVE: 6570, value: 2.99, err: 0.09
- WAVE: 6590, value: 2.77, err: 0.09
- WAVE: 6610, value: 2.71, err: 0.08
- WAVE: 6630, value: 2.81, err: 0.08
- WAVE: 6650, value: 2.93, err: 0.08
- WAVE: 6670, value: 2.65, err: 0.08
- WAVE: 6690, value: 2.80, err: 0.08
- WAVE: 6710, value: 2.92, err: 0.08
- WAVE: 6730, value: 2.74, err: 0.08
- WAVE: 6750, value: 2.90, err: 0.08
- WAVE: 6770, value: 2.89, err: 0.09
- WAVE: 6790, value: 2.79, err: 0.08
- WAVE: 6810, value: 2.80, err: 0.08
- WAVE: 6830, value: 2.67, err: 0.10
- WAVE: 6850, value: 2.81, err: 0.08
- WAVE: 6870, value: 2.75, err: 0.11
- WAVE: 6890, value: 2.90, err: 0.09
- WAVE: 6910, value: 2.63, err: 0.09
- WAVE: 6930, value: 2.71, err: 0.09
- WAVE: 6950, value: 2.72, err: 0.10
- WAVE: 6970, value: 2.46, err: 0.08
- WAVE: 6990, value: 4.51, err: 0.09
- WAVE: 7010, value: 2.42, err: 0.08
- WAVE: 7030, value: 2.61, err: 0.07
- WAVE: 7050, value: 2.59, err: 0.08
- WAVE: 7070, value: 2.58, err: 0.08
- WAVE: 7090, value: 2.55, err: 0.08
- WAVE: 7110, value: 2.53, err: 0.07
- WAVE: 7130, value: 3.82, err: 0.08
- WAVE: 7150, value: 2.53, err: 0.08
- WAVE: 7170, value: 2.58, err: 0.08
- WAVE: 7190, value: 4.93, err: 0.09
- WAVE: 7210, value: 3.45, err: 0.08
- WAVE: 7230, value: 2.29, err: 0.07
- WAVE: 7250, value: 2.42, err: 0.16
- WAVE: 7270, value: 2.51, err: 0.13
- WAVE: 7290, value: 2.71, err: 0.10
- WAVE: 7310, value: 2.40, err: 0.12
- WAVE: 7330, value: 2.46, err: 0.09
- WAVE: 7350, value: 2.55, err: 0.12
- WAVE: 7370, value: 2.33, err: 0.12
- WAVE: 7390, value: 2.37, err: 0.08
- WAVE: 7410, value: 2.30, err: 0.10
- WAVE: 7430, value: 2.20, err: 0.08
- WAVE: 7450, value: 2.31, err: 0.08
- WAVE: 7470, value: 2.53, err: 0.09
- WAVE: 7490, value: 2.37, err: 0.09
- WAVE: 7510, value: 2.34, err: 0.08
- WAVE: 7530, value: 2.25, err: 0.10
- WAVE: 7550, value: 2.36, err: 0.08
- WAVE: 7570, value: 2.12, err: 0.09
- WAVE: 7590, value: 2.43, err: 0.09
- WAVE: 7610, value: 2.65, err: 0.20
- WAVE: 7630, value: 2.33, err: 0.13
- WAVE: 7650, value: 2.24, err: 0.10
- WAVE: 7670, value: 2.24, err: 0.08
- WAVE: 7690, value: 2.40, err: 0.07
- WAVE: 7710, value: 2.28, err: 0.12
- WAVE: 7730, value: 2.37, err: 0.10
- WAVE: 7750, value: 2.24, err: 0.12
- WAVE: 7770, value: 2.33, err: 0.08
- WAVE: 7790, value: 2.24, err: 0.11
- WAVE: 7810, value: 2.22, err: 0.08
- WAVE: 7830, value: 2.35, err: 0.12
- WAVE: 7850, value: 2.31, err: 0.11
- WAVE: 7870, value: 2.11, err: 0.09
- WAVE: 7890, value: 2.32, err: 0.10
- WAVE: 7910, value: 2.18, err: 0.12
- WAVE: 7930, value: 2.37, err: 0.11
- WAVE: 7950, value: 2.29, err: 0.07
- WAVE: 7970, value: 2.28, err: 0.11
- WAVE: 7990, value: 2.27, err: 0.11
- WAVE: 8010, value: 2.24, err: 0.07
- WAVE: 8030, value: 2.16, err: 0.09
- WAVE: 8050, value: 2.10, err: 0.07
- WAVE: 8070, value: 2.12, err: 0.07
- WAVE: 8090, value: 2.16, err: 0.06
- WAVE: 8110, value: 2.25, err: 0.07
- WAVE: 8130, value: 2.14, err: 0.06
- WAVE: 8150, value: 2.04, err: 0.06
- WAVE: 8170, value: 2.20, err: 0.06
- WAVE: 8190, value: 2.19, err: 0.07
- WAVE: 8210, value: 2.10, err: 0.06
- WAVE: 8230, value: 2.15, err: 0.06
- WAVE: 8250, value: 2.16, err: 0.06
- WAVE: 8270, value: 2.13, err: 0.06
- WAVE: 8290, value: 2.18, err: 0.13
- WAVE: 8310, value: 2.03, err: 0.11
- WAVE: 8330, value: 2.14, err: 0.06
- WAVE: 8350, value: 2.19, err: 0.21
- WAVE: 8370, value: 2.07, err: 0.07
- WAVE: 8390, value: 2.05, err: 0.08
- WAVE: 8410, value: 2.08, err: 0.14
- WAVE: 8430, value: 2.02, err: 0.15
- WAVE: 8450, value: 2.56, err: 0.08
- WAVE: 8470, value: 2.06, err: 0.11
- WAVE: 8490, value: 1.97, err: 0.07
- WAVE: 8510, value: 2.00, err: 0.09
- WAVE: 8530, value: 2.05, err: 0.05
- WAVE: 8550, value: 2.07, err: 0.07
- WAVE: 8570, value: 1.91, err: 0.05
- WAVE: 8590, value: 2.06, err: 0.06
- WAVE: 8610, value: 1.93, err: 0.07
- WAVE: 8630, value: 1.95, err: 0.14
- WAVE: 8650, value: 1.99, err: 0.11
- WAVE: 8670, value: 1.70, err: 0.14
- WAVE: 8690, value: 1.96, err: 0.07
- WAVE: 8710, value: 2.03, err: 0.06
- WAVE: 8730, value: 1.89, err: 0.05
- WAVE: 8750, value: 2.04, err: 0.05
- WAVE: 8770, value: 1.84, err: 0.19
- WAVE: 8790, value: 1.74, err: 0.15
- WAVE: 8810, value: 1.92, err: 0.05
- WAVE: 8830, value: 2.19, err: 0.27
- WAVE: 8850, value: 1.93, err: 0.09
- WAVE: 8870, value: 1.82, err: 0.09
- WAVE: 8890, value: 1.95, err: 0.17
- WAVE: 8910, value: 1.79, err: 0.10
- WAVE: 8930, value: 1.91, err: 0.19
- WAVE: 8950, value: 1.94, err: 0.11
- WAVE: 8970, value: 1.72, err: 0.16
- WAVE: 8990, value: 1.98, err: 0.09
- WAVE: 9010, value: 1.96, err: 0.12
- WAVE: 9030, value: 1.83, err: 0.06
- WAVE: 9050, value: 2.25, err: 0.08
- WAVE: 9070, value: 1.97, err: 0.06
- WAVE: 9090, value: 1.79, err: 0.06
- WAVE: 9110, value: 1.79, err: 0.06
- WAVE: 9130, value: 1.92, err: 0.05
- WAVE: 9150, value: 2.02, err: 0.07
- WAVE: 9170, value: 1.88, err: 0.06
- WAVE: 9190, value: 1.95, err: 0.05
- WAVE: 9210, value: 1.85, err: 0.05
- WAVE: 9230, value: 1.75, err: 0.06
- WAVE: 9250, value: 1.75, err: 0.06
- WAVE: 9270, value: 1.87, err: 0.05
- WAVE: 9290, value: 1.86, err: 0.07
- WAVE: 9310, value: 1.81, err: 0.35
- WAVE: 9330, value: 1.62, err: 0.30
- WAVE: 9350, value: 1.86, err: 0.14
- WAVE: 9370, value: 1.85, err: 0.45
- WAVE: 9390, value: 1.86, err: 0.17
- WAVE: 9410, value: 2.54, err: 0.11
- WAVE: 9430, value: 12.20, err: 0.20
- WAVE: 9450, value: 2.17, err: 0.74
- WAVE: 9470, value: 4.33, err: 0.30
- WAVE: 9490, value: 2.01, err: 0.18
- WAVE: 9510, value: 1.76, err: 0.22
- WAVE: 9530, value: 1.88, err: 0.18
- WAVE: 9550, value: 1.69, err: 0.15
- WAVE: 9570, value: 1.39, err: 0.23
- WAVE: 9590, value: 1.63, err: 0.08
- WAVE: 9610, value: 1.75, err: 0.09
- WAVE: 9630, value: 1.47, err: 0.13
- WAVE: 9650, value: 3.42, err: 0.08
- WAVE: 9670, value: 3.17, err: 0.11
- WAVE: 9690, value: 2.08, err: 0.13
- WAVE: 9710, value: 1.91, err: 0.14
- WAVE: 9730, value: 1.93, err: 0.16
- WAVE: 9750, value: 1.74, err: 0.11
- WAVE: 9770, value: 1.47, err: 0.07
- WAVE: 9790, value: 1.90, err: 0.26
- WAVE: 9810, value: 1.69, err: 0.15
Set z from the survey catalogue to 0.44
